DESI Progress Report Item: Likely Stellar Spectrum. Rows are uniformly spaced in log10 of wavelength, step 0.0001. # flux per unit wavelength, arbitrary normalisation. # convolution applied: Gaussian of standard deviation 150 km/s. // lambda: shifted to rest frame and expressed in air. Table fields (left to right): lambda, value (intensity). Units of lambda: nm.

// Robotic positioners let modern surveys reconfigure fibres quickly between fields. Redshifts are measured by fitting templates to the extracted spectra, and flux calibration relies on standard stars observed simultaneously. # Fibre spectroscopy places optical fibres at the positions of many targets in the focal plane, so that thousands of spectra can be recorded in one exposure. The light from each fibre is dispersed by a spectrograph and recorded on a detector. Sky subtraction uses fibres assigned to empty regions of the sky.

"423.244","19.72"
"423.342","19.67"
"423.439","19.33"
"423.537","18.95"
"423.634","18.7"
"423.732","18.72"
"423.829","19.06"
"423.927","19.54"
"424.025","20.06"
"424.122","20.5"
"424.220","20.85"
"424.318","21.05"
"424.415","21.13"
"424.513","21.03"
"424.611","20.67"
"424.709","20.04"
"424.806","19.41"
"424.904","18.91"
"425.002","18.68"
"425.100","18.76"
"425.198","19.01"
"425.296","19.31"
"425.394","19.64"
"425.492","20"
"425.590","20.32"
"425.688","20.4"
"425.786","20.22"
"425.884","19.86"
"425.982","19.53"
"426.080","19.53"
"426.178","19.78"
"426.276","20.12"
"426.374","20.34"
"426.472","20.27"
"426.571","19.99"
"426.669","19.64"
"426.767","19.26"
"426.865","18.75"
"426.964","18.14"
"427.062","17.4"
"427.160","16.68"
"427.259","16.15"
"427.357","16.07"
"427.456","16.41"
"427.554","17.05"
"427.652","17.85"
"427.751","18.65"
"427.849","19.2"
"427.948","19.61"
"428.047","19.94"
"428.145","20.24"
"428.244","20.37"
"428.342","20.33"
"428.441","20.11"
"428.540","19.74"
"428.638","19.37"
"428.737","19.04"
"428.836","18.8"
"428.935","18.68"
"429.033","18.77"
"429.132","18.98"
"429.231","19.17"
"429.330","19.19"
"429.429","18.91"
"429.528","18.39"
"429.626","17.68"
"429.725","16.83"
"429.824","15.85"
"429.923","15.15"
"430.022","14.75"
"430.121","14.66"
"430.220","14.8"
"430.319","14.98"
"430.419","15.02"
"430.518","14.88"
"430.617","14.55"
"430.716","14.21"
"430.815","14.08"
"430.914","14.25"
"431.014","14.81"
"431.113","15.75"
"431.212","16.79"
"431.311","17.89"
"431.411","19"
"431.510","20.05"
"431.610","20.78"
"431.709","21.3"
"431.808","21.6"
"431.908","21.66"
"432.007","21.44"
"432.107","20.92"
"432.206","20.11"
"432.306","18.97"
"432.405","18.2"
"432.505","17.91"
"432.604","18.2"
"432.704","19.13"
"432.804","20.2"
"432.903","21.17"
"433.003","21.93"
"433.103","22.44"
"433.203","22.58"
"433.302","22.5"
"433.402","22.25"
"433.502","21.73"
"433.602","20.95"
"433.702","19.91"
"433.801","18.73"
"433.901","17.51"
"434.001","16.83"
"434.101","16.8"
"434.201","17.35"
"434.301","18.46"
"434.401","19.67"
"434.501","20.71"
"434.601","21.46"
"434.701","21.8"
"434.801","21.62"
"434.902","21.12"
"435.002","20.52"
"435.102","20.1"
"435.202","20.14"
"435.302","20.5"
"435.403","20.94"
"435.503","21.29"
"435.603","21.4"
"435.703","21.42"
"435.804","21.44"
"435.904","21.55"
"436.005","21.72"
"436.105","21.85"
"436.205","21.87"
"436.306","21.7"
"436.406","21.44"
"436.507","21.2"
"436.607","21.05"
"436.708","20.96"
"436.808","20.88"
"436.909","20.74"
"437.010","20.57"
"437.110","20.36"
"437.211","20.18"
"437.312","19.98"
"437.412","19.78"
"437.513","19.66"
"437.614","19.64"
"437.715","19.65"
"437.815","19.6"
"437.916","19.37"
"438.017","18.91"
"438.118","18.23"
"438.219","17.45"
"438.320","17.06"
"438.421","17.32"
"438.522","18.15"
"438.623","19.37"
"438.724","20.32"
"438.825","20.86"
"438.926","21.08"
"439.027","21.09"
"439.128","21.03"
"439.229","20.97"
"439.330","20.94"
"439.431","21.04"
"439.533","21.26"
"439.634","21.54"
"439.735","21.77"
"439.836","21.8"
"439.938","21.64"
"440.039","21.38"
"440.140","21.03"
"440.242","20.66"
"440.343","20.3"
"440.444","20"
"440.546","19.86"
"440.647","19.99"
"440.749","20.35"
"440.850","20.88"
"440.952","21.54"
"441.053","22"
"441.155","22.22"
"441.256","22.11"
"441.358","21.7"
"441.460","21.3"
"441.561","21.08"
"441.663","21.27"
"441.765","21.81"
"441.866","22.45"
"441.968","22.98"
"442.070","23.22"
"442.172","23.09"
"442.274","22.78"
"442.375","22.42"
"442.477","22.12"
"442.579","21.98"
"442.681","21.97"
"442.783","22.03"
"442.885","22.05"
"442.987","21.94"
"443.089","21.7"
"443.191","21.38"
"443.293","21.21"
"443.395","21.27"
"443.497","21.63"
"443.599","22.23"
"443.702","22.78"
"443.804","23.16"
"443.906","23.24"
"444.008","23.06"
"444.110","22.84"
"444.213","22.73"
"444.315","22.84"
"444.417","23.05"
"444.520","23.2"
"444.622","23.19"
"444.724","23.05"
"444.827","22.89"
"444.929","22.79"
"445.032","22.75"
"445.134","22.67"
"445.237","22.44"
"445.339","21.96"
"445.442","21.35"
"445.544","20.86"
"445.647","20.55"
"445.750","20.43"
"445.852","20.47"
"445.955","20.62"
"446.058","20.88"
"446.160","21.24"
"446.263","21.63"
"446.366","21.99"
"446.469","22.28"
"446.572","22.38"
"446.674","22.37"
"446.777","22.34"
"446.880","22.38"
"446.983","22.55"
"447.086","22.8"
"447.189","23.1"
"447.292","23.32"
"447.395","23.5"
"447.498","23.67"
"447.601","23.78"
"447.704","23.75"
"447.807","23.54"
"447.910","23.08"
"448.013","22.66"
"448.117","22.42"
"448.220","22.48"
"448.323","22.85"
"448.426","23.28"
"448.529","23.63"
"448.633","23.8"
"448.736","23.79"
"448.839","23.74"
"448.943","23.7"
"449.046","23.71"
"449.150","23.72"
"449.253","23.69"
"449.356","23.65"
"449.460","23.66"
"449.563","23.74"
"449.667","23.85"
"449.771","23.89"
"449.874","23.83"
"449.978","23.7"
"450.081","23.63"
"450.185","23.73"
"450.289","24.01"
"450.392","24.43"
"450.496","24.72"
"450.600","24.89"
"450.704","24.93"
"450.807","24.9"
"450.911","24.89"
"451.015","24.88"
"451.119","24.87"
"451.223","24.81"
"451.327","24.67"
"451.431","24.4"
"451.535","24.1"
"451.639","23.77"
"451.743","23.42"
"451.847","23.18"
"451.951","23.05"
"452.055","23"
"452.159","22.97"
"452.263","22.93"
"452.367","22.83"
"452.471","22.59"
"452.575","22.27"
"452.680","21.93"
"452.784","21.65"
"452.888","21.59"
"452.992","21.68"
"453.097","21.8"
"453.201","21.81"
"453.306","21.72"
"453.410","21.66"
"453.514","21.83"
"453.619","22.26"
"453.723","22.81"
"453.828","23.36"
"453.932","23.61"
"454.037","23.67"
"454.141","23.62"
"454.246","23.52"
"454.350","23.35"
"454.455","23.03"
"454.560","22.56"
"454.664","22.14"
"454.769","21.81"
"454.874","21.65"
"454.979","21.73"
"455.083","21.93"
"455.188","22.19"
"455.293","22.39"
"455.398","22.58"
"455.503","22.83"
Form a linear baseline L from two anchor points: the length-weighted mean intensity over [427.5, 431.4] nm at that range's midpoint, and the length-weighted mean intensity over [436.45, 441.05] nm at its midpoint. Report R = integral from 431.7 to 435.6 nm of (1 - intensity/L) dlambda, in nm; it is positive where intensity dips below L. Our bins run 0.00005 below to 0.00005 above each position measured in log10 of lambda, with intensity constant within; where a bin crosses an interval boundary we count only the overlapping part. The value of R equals -0.33 nm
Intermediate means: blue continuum 17.4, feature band 20.3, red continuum 20.3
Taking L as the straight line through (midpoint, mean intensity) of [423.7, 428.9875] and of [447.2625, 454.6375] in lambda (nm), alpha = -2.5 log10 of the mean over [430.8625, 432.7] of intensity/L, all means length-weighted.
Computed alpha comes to 0.08 mag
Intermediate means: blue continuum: 19.3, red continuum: 23.4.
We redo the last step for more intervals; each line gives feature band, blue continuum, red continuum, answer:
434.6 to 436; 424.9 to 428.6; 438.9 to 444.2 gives -0.03 mag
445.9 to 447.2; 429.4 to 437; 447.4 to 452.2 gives 0.04 mag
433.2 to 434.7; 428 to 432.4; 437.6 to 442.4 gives -0.04 mag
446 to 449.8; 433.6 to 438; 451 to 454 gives -0.04 mag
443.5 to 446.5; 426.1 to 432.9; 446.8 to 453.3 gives 0.00 mag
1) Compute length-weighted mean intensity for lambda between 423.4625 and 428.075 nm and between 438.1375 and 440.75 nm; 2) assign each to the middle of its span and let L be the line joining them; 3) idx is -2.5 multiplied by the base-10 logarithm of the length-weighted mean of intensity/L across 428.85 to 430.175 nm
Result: 0.12 mag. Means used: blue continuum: 19.3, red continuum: 20.3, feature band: 17.5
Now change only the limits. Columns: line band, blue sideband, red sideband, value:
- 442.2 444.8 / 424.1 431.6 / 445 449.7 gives -0.029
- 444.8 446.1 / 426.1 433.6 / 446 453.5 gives 0.032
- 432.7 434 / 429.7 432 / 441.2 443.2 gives -0.159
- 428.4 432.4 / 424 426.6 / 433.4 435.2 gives 0.120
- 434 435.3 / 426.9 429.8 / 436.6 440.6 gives -0.018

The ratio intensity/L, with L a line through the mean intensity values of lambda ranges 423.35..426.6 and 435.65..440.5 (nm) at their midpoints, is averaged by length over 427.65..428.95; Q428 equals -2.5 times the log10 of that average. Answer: 0.03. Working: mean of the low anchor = 19.8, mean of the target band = 19.5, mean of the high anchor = 20.5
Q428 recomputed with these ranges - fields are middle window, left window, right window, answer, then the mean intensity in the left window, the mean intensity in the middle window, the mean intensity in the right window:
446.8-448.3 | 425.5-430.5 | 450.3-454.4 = -0.03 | 18.4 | 23.1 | 23.3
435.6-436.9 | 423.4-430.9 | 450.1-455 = -0.06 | 18.6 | 21.4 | 23.2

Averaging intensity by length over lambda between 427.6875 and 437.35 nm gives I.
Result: 19.3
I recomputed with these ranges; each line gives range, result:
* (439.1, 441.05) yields 21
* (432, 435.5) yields 20.1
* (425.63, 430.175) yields 18.6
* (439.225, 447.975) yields 22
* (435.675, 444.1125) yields 21.1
